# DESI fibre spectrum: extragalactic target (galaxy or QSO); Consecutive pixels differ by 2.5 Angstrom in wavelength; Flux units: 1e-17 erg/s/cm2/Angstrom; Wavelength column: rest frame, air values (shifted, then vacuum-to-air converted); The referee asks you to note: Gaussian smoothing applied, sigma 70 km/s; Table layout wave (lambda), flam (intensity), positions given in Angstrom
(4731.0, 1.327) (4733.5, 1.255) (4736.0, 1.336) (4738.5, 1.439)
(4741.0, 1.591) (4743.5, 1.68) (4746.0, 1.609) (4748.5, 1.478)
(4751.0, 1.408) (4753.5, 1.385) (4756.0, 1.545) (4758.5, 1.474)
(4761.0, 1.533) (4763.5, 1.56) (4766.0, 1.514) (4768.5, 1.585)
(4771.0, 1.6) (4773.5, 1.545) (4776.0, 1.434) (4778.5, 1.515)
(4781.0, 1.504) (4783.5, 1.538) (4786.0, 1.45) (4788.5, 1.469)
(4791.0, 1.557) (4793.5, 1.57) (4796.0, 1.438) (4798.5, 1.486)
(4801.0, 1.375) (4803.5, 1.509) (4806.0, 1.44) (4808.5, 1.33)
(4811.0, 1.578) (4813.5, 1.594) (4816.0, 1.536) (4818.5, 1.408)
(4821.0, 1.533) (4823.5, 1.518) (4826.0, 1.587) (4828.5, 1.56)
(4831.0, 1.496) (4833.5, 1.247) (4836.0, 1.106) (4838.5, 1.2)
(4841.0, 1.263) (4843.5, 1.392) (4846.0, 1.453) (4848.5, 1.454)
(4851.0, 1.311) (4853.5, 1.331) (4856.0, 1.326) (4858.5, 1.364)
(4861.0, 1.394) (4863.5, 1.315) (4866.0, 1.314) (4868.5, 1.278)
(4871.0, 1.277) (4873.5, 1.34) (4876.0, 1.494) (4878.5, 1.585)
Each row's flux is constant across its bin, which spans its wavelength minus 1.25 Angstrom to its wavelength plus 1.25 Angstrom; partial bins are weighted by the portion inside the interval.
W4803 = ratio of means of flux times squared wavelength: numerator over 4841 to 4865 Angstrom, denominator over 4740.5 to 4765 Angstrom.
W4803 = 0.93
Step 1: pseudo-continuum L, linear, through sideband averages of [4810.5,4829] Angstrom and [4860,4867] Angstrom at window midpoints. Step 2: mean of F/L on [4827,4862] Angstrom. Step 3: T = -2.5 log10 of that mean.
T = 0.06 mag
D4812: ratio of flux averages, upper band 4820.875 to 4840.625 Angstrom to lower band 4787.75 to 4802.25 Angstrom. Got 0.94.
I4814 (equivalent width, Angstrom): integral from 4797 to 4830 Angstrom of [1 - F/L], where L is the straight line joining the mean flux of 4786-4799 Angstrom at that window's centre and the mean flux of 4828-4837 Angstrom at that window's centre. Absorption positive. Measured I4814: -1.9 Angstrom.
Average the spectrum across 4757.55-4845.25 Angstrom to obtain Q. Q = 1.47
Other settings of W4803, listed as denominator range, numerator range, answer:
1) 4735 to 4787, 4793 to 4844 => 0.97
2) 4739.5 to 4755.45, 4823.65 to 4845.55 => 0.93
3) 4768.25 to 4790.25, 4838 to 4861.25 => 0.92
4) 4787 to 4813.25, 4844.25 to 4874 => 0.93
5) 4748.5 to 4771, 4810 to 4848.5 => 0.98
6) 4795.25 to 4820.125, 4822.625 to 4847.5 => 0.95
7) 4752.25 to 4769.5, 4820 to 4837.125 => 0.98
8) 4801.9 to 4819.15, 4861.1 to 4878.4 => 0.94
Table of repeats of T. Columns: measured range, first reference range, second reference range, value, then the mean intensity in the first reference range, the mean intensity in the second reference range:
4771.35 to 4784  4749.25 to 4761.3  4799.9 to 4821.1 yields -0.03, 1.46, 1.48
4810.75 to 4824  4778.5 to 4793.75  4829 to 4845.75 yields -0.10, 1.51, 1.31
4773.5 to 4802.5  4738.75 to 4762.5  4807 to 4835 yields 0.01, 1.52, 1.49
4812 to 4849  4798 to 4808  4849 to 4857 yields -0.03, 1.44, 1.33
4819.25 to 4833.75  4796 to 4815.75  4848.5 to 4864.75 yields -0.06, 1.47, 1.35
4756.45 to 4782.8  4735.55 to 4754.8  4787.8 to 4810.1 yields -0.03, 1.5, 1.47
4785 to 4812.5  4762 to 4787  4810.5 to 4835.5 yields 0.02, 1.53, 1.49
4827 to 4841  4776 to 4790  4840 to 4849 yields 0.07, 1.49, 1.39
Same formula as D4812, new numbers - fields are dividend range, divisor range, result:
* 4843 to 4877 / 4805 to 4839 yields 0.94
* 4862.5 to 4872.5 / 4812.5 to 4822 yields 0.86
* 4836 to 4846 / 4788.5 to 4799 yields 0.85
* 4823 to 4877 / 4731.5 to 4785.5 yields 0.91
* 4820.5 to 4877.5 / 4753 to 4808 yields 0.91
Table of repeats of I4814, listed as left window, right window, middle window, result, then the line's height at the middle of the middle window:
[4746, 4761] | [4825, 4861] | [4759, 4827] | -3.8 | 1.43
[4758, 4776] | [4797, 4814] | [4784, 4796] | -0.1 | 1.5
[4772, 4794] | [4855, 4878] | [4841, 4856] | 0.1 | 1.39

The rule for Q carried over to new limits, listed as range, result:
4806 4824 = 1.49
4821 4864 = 1.38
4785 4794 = 1.51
